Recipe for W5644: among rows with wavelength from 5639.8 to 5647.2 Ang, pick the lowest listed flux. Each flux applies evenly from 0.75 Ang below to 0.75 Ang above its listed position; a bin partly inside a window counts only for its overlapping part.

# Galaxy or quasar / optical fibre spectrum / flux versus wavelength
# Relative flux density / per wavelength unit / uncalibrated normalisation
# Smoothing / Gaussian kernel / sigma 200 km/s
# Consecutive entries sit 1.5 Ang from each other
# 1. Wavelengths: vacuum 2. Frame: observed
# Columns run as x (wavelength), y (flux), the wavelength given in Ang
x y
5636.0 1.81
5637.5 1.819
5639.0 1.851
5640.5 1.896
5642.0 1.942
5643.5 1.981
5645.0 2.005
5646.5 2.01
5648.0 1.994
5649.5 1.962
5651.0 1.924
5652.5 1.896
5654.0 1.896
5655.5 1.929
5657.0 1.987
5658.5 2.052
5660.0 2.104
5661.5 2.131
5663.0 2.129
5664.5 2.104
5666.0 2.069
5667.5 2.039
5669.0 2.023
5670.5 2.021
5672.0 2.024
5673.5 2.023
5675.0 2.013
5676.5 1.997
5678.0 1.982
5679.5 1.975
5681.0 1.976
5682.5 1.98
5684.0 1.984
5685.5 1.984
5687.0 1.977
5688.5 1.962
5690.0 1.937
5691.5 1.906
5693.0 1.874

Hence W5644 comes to 1.896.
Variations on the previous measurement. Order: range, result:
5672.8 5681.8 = 1.975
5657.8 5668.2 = 2.039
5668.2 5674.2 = 2.021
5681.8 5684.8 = 1.98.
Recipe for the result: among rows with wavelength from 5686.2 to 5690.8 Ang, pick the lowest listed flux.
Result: 1.937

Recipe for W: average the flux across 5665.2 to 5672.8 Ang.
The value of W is 2.04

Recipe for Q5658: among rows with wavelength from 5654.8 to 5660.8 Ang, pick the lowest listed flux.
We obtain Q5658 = 1.929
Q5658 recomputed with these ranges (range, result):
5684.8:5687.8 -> 1.977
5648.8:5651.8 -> 1.924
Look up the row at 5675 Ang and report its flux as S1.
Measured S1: 2.013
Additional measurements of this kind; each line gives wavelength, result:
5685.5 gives 1.984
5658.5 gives 2.052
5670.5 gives 2.021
